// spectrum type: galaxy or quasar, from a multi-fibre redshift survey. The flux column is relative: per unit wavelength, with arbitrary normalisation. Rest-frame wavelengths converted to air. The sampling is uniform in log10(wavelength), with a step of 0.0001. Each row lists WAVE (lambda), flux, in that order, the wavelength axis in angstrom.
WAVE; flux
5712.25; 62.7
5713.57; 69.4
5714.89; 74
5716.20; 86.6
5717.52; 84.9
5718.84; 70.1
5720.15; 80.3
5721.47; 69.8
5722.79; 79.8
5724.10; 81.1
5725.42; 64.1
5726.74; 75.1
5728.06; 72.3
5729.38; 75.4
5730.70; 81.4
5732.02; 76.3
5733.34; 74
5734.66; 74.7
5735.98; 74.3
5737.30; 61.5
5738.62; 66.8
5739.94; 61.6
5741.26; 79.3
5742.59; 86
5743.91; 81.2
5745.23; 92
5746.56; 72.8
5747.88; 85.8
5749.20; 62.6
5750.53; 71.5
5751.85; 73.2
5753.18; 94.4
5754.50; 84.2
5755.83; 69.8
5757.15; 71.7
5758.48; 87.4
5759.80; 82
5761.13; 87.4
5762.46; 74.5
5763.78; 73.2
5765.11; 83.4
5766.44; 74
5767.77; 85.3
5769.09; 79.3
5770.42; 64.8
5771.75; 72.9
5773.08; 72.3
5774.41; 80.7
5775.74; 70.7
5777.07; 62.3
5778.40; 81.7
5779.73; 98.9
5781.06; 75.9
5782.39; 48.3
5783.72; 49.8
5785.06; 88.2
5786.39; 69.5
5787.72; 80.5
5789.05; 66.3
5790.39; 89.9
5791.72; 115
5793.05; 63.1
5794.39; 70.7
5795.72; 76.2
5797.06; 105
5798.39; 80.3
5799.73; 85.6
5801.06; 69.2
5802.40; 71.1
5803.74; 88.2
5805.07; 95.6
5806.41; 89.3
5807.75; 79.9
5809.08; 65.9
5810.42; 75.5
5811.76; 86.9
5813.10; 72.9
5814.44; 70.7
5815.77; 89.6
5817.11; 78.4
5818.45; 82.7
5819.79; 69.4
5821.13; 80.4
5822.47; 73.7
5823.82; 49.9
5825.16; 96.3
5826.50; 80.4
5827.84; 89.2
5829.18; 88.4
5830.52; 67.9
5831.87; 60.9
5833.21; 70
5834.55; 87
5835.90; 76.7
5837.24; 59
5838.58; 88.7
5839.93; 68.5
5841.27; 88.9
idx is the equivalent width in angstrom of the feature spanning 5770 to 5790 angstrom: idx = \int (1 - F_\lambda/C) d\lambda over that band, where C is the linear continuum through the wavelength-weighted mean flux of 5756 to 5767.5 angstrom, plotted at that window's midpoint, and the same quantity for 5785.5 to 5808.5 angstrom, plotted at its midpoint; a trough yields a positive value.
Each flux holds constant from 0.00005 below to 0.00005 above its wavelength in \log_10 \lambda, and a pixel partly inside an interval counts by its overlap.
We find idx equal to 2.0 angstrom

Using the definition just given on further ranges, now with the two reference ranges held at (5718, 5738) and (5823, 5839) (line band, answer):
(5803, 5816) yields -1.0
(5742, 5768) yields -1.7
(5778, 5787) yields 0.3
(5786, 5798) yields -1.1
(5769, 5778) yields 0.4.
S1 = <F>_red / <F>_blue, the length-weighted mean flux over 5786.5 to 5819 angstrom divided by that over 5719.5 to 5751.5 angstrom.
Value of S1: 1.1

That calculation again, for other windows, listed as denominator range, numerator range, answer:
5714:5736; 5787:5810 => 1.07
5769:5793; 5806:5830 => 1.04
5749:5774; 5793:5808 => 1.06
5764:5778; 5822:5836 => 1.02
